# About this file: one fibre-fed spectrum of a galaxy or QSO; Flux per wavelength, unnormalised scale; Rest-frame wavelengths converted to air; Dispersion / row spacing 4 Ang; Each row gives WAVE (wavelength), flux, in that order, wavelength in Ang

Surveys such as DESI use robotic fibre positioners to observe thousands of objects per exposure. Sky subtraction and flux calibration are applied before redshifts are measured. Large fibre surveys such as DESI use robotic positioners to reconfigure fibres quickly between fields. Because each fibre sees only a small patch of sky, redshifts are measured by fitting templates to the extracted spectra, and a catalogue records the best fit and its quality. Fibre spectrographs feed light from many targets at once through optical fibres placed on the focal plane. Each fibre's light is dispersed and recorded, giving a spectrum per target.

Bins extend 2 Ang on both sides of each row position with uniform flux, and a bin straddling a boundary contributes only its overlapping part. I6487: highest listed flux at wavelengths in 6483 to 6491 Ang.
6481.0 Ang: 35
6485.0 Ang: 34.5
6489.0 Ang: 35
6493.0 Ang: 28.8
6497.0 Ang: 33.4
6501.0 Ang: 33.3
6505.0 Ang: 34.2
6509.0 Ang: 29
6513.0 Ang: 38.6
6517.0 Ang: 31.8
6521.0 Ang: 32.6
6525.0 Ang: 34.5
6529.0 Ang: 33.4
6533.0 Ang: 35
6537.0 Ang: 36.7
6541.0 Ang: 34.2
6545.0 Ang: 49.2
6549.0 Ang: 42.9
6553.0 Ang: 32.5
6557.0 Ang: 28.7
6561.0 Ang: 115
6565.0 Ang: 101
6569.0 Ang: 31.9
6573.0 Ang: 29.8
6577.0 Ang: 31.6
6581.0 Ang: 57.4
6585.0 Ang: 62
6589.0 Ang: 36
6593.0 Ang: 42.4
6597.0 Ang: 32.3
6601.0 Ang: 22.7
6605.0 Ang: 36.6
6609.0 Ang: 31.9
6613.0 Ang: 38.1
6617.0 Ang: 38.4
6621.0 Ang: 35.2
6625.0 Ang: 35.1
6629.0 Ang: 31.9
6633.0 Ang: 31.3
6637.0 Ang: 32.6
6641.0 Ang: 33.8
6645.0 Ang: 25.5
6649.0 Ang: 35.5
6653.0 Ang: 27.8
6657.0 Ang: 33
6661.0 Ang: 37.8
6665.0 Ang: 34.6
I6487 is 35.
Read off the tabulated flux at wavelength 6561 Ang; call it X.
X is 115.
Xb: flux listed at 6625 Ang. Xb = 35.1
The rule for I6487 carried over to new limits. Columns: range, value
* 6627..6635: 31.9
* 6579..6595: 62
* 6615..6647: 38.4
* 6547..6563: 115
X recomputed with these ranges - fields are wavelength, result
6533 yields 35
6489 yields 35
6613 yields 38.1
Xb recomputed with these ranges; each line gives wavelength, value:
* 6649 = 35.5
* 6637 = 32.6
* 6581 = 57.4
